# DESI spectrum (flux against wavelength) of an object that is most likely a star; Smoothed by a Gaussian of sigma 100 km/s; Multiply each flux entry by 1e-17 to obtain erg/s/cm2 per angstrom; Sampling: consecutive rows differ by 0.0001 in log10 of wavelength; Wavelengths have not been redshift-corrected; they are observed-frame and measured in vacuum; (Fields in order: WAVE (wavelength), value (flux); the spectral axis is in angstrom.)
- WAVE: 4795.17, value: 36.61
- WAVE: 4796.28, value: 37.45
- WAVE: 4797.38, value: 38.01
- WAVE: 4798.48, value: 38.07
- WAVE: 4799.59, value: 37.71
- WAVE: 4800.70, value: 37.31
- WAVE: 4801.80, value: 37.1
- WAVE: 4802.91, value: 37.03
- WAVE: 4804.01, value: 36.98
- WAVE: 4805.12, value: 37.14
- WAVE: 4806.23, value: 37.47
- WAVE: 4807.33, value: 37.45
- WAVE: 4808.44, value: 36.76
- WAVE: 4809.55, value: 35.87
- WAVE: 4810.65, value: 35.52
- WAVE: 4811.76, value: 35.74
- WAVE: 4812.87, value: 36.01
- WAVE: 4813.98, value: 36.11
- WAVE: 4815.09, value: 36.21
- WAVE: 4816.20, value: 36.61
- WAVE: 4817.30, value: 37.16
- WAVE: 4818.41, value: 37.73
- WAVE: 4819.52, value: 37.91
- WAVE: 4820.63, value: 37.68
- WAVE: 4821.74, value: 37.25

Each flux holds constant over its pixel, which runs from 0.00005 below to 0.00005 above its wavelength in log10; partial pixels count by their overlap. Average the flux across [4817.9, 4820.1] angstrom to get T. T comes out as 37.8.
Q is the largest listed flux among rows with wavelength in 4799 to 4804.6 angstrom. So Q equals 37.71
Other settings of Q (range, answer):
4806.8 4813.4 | 37.45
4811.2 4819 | 37.73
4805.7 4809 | 37.47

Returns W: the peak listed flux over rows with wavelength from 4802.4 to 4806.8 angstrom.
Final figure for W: 37.47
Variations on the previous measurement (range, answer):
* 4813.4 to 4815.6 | 36.21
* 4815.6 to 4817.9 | 37.16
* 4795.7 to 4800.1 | 38.07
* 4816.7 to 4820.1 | 37.91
